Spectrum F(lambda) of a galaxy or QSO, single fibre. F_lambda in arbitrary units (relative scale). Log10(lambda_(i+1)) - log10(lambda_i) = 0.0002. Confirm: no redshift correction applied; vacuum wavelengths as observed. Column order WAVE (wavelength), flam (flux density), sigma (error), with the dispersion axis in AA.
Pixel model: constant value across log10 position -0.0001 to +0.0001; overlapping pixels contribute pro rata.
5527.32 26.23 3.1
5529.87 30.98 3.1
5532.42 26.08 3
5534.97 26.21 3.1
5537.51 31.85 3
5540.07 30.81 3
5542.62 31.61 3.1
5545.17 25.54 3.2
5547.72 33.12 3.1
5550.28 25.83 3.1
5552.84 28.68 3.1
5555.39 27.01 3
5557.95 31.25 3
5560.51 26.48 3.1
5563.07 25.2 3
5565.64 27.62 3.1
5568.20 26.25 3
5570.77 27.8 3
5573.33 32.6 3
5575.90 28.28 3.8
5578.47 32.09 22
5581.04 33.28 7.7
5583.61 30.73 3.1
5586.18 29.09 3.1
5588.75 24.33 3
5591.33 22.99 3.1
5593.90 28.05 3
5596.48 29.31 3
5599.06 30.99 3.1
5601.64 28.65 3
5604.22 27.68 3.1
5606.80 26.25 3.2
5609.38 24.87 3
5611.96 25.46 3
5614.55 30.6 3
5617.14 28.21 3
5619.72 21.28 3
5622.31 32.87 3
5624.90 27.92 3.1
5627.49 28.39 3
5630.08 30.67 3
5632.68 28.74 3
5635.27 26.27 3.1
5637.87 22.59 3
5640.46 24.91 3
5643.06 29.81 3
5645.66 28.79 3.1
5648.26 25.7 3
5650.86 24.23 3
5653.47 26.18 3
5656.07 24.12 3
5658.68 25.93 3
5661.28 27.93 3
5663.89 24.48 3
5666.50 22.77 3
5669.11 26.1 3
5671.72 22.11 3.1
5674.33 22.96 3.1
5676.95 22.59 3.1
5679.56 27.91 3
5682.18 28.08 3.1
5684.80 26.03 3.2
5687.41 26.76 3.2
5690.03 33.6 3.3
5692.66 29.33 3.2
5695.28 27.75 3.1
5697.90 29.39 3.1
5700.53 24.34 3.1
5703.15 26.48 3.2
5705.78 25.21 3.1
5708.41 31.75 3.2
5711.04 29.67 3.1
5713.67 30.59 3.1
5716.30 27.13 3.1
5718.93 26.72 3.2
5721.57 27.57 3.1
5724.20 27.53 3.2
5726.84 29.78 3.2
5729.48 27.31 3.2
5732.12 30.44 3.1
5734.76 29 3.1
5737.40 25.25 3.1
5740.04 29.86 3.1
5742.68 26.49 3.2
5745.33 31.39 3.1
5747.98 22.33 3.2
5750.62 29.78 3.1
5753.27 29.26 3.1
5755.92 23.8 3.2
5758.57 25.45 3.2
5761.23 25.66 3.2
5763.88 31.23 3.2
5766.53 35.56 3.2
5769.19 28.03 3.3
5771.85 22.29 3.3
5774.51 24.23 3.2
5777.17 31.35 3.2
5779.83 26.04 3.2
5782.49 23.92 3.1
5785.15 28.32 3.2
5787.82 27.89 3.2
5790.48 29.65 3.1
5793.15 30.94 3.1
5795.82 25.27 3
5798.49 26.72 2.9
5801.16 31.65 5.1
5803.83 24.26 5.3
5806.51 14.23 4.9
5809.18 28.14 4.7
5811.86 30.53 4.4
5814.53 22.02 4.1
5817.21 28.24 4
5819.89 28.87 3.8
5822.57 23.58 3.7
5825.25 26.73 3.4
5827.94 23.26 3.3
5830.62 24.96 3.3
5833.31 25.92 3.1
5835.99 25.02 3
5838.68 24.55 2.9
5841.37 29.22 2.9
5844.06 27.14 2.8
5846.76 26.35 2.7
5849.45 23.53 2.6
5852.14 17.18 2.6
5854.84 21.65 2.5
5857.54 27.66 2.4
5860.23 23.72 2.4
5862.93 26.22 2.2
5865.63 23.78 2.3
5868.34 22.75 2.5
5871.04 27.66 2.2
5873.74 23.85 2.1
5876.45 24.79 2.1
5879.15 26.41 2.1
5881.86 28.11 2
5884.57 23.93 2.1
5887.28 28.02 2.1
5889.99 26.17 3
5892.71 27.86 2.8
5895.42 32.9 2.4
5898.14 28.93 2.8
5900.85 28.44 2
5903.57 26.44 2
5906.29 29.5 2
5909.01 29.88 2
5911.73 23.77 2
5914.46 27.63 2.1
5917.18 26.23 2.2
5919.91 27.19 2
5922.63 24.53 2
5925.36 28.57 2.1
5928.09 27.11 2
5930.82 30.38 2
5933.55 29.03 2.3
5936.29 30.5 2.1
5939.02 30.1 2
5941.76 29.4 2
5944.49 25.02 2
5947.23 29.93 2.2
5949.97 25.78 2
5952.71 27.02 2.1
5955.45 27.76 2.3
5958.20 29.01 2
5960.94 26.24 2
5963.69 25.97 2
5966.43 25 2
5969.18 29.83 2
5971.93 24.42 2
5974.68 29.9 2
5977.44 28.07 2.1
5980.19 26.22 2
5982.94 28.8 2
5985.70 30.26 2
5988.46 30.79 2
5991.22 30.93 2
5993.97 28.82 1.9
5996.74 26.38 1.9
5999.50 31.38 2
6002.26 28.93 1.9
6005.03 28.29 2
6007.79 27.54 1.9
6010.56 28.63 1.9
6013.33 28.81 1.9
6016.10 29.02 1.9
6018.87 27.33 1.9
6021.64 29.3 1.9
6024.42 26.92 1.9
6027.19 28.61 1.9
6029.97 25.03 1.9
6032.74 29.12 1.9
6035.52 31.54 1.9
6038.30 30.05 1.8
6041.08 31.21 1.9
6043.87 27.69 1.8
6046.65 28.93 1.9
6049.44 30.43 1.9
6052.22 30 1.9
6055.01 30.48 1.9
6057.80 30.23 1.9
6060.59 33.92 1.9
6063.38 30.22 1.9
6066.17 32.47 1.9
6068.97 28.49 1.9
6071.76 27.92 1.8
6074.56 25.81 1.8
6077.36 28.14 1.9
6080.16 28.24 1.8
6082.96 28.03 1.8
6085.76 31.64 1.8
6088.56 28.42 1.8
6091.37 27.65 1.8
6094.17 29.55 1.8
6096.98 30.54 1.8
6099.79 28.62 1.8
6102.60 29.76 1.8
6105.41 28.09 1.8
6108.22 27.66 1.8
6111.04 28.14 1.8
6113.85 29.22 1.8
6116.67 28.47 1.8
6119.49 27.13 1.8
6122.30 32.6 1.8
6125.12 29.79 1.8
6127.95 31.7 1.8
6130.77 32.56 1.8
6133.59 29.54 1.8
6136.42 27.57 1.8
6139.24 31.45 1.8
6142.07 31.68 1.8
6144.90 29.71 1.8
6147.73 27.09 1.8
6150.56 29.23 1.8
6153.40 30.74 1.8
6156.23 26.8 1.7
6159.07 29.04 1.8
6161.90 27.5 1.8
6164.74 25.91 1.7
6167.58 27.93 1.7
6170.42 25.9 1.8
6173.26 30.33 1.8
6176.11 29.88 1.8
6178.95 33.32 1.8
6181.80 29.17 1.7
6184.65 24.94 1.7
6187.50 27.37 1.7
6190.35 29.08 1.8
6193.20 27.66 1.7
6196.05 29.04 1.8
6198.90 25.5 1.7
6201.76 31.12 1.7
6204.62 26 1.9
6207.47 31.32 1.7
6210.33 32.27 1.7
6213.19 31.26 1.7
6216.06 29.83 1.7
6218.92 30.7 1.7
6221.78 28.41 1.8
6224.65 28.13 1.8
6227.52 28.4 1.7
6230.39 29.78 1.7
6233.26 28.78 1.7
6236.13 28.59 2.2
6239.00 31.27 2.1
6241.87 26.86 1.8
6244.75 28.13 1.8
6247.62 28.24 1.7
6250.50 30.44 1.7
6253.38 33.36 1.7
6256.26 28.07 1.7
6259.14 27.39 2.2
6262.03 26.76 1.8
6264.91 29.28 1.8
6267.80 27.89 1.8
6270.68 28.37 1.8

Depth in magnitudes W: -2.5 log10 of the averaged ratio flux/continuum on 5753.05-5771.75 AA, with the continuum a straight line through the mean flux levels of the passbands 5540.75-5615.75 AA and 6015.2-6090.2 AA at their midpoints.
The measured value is 0.03 mag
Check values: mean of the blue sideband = 28.3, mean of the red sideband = 29.2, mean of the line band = 28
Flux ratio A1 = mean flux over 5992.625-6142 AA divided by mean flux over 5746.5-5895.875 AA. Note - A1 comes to 1.12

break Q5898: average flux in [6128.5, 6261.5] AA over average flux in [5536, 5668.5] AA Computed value 1.05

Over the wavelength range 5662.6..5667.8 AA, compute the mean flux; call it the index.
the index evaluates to 23.6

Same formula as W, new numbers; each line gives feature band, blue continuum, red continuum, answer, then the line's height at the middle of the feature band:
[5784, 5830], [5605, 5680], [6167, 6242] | 0.024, 27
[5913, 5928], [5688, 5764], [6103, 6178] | 0.066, 28.5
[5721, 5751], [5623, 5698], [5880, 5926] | -0.044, 26.9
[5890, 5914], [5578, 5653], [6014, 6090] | 0.015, 28.7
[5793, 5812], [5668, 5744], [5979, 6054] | 0.082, 28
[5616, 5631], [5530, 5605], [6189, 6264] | 0.019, 28.7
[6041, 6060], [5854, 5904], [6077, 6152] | -0.052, 28.5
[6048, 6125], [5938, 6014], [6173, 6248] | -0.028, 28.6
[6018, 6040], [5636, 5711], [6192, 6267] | -0.017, 28.1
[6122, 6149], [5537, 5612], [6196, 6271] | -0.047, 29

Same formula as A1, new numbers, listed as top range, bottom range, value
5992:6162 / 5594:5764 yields 1.07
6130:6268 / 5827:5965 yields 1.09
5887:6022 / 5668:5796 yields 1.02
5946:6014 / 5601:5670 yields 1.06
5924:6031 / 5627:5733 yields 1.05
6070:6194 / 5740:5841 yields 1.08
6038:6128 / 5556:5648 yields 1.05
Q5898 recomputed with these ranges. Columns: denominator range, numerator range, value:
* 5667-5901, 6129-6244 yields 1.09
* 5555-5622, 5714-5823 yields 0.98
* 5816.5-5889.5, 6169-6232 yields 1.15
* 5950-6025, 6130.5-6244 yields 1.03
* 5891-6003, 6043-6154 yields 1.05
